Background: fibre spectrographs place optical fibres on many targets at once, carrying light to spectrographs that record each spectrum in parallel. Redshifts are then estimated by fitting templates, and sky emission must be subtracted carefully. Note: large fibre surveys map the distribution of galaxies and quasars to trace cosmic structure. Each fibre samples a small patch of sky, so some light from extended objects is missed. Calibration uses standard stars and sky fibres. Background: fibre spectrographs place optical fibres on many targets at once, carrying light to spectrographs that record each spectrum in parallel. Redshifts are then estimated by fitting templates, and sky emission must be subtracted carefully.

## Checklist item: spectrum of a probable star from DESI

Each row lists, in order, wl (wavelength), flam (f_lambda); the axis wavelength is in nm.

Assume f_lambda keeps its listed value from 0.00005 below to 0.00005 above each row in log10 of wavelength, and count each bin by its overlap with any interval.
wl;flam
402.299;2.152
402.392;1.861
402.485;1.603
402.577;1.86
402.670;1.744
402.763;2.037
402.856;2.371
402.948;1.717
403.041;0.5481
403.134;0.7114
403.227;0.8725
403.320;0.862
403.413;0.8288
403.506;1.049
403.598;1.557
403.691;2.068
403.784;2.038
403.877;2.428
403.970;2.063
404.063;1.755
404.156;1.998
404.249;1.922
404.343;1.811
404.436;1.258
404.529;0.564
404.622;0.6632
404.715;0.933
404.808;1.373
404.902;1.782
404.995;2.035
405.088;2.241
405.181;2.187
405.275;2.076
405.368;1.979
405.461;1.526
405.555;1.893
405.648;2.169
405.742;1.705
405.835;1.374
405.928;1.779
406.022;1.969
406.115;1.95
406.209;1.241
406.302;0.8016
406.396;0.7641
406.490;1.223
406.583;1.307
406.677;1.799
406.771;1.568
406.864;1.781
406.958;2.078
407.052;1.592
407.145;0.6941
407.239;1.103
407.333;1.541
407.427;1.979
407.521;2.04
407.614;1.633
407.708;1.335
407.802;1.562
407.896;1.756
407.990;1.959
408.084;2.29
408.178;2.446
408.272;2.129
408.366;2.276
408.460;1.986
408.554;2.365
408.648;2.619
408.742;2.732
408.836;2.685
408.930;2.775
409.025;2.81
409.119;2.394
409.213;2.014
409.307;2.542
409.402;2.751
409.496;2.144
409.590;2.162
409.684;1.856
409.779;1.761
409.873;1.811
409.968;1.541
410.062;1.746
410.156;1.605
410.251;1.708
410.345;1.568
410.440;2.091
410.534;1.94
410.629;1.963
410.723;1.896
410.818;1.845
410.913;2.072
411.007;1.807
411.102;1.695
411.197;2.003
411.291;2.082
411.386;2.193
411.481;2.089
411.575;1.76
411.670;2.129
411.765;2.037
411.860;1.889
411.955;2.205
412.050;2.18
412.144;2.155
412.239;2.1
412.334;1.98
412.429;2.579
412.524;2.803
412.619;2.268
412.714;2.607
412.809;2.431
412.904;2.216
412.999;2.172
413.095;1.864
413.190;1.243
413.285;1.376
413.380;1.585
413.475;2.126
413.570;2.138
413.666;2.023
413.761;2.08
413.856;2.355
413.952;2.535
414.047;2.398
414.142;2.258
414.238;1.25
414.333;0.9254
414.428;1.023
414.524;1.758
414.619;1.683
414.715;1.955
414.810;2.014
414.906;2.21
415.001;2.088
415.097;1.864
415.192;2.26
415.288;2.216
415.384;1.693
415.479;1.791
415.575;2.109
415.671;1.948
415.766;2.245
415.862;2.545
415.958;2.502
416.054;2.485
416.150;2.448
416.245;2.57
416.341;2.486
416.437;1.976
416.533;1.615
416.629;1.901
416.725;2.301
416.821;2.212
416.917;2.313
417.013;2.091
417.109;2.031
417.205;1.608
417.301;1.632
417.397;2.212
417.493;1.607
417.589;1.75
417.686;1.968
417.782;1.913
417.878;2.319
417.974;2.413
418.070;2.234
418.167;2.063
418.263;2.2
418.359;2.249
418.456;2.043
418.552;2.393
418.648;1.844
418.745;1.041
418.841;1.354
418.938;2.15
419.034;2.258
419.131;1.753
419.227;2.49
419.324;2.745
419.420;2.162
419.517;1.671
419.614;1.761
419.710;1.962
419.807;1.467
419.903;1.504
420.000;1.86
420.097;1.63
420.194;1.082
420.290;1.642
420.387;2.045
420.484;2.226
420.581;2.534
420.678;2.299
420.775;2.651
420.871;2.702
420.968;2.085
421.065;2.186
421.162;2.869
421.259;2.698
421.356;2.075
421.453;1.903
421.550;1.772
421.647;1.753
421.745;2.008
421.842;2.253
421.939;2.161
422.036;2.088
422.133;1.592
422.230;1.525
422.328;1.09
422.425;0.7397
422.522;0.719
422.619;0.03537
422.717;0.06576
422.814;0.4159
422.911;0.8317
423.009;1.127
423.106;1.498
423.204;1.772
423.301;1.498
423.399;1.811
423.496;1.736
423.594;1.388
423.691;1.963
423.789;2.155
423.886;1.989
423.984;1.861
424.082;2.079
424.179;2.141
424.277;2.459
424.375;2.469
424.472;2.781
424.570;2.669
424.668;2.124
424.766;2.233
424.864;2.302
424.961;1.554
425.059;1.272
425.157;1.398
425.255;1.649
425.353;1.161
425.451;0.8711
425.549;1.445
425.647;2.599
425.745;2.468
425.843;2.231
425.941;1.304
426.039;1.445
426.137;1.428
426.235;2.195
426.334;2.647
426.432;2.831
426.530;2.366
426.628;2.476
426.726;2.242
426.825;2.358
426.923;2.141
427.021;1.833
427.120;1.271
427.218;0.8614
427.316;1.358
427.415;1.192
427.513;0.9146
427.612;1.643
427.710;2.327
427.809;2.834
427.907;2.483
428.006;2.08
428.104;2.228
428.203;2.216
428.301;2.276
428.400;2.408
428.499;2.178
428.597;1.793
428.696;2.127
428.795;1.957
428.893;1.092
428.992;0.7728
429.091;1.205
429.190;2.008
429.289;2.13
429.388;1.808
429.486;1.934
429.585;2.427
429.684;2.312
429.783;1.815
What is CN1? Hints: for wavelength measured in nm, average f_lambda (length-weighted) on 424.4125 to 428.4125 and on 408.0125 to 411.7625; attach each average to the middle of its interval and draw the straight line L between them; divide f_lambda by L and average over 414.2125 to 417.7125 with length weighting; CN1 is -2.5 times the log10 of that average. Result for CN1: 0.03 mag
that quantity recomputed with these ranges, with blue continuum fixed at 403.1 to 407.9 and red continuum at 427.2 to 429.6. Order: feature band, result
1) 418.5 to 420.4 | -0.06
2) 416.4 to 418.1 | -0.17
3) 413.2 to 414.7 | -0.09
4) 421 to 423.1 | 0.16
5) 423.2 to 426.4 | -0.06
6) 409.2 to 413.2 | -0.24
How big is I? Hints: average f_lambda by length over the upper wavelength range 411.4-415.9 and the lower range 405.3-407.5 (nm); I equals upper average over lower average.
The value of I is 1.3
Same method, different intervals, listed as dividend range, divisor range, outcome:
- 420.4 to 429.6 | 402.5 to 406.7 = 1.18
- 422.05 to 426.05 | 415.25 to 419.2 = 0.79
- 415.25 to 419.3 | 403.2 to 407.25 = 1.32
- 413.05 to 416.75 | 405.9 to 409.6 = 1.04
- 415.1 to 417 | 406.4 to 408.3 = 1.31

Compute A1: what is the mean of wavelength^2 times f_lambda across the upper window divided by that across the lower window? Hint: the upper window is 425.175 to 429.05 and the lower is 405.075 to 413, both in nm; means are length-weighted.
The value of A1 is 1.05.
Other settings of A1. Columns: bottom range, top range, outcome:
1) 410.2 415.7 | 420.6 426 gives 0.95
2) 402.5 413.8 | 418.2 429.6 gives 1.08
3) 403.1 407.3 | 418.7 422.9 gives 1.24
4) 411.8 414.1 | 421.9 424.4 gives 0.74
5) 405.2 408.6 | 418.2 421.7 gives 1.26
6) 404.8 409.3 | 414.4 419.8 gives 1.14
